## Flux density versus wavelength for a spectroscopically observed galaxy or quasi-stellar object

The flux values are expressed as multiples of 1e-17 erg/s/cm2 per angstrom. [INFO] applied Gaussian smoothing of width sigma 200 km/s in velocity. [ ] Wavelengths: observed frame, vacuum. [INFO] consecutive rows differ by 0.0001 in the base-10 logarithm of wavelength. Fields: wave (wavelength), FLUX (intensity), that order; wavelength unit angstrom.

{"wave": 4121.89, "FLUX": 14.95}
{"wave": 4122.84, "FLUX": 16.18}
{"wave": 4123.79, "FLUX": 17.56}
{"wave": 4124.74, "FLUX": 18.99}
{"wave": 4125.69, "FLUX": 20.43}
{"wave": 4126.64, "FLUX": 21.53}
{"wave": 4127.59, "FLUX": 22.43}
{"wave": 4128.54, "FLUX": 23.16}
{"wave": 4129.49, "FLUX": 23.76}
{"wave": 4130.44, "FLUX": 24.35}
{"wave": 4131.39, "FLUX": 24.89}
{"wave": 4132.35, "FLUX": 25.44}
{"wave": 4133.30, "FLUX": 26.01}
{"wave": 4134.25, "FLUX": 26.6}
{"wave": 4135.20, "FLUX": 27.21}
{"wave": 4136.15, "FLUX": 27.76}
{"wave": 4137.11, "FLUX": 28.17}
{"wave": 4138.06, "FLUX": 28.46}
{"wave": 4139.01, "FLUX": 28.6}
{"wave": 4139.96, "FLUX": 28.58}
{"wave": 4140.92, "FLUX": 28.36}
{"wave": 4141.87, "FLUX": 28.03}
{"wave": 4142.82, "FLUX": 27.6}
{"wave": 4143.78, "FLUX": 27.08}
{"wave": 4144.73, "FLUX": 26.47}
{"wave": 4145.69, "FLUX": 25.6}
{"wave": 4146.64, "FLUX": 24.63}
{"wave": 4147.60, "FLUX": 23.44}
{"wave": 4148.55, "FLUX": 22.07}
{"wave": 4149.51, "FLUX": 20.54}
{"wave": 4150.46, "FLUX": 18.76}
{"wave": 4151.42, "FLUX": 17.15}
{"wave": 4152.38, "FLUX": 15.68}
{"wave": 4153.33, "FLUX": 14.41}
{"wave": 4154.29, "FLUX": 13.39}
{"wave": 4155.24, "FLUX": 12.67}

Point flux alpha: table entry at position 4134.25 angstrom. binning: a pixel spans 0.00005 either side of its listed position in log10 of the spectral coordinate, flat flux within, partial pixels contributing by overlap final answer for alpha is 26.6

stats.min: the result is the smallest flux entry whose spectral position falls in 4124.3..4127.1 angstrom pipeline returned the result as 18.99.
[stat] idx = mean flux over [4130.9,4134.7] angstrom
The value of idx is 25.7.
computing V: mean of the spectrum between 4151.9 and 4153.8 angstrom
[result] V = 15.1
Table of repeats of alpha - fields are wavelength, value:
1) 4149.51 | 20.54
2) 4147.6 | 23.44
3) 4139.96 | 28.58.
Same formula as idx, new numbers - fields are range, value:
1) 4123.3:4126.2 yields 19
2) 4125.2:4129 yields 21.9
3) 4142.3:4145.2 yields 27.1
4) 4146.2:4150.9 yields 21.9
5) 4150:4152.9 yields 17.1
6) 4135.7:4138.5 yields 28.1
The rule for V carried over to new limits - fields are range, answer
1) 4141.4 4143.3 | 27.8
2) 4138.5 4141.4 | 28.5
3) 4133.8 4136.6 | 27.2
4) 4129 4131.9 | 24.3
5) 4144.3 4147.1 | 25.5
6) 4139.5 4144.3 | 27.9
